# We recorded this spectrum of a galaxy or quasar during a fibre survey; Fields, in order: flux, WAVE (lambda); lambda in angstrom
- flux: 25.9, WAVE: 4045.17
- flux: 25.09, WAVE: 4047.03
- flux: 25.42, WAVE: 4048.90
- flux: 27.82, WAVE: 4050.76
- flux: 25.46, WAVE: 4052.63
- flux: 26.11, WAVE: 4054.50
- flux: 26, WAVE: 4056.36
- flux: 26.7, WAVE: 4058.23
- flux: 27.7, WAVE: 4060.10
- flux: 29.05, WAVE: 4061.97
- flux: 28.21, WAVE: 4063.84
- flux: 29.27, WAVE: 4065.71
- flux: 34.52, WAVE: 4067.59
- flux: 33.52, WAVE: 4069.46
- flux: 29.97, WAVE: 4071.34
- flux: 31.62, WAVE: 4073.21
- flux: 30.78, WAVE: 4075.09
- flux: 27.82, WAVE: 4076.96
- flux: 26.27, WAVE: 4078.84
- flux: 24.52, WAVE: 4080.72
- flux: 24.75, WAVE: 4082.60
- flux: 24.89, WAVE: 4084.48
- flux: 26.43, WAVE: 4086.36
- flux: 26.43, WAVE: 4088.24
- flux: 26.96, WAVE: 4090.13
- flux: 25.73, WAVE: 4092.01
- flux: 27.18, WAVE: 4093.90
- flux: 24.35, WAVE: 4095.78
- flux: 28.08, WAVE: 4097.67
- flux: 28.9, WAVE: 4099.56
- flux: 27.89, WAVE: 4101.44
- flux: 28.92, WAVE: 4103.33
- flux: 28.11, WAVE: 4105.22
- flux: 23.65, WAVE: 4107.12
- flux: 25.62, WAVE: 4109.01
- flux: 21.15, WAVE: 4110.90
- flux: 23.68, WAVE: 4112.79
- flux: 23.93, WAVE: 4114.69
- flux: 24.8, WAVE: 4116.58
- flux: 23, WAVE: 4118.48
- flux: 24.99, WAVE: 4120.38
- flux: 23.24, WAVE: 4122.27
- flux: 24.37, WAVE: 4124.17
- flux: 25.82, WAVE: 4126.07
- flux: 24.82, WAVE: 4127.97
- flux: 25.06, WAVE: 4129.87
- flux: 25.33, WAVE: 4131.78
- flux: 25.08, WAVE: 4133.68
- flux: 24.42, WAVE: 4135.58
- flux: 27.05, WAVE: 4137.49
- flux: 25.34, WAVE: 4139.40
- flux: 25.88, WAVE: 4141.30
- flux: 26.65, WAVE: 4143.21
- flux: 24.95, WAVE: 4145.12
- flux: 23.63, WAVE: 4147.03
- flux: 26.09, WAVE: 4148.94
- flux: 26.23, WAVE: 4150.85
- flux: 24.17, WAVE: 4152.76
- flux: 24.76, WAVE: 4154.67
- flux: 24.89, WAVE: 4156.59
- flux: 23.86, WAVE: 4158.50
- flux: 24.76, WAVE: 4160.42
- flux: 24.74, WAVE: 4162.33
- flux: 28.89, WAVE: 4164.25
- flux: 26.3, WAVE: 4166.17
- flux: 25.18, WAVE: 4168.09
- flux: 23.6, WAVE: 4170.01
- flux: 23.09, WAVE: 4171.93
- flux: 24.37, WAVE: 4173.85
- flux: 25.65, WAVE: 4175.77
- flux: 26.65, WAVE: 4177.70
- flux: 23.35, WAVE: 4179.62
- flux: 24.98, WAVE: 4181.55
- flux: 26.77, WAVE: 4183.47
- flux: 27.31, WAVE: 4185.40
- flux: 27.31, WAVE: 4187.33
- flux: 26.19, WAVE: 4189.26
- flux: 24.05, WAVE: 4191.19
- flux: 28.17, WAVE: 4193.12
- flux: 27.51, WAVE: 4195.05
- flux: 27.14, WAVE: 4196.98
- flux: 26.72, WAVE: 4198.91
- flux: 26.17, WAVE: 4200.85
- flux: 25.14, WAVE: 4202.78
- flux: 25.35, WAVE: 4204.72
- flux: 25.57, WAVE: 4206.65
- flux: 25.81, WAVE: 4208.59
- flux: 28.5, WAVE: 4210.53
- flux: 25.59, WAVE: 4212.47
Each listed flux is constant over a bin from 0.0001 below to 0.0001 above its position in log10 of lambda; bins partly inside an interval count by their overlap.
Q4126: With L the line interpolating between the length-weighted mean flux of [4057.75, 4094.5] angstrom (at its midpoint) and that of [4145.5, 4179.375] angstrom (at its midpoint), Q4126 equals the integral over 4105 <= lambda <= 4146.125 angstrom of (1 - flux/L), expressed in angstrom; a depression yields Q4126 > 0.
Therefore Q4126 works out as 2.4 angstrom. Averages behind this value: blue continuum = 28.1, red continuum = 25.1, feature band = 24.8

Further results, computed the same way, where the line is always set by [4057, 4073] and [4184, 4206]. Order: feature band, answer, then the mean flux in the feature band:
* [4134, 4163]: 2.64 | 25.2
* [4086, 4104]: 1.24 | 27.1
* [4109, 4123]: 2.38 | 23.7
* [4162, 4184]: 1.42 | 25.3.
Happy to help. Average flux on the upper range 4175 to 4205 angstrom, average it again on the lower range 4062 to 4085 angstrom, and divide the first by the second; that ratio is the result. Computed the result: 0.90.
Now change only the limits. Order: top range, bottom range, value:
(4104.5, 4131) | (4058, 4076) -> 0.81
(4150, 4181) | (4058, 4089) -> 0.88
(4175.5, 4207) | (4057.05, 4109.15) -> 0.94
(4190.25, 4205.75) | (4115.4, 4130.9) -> 1.07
